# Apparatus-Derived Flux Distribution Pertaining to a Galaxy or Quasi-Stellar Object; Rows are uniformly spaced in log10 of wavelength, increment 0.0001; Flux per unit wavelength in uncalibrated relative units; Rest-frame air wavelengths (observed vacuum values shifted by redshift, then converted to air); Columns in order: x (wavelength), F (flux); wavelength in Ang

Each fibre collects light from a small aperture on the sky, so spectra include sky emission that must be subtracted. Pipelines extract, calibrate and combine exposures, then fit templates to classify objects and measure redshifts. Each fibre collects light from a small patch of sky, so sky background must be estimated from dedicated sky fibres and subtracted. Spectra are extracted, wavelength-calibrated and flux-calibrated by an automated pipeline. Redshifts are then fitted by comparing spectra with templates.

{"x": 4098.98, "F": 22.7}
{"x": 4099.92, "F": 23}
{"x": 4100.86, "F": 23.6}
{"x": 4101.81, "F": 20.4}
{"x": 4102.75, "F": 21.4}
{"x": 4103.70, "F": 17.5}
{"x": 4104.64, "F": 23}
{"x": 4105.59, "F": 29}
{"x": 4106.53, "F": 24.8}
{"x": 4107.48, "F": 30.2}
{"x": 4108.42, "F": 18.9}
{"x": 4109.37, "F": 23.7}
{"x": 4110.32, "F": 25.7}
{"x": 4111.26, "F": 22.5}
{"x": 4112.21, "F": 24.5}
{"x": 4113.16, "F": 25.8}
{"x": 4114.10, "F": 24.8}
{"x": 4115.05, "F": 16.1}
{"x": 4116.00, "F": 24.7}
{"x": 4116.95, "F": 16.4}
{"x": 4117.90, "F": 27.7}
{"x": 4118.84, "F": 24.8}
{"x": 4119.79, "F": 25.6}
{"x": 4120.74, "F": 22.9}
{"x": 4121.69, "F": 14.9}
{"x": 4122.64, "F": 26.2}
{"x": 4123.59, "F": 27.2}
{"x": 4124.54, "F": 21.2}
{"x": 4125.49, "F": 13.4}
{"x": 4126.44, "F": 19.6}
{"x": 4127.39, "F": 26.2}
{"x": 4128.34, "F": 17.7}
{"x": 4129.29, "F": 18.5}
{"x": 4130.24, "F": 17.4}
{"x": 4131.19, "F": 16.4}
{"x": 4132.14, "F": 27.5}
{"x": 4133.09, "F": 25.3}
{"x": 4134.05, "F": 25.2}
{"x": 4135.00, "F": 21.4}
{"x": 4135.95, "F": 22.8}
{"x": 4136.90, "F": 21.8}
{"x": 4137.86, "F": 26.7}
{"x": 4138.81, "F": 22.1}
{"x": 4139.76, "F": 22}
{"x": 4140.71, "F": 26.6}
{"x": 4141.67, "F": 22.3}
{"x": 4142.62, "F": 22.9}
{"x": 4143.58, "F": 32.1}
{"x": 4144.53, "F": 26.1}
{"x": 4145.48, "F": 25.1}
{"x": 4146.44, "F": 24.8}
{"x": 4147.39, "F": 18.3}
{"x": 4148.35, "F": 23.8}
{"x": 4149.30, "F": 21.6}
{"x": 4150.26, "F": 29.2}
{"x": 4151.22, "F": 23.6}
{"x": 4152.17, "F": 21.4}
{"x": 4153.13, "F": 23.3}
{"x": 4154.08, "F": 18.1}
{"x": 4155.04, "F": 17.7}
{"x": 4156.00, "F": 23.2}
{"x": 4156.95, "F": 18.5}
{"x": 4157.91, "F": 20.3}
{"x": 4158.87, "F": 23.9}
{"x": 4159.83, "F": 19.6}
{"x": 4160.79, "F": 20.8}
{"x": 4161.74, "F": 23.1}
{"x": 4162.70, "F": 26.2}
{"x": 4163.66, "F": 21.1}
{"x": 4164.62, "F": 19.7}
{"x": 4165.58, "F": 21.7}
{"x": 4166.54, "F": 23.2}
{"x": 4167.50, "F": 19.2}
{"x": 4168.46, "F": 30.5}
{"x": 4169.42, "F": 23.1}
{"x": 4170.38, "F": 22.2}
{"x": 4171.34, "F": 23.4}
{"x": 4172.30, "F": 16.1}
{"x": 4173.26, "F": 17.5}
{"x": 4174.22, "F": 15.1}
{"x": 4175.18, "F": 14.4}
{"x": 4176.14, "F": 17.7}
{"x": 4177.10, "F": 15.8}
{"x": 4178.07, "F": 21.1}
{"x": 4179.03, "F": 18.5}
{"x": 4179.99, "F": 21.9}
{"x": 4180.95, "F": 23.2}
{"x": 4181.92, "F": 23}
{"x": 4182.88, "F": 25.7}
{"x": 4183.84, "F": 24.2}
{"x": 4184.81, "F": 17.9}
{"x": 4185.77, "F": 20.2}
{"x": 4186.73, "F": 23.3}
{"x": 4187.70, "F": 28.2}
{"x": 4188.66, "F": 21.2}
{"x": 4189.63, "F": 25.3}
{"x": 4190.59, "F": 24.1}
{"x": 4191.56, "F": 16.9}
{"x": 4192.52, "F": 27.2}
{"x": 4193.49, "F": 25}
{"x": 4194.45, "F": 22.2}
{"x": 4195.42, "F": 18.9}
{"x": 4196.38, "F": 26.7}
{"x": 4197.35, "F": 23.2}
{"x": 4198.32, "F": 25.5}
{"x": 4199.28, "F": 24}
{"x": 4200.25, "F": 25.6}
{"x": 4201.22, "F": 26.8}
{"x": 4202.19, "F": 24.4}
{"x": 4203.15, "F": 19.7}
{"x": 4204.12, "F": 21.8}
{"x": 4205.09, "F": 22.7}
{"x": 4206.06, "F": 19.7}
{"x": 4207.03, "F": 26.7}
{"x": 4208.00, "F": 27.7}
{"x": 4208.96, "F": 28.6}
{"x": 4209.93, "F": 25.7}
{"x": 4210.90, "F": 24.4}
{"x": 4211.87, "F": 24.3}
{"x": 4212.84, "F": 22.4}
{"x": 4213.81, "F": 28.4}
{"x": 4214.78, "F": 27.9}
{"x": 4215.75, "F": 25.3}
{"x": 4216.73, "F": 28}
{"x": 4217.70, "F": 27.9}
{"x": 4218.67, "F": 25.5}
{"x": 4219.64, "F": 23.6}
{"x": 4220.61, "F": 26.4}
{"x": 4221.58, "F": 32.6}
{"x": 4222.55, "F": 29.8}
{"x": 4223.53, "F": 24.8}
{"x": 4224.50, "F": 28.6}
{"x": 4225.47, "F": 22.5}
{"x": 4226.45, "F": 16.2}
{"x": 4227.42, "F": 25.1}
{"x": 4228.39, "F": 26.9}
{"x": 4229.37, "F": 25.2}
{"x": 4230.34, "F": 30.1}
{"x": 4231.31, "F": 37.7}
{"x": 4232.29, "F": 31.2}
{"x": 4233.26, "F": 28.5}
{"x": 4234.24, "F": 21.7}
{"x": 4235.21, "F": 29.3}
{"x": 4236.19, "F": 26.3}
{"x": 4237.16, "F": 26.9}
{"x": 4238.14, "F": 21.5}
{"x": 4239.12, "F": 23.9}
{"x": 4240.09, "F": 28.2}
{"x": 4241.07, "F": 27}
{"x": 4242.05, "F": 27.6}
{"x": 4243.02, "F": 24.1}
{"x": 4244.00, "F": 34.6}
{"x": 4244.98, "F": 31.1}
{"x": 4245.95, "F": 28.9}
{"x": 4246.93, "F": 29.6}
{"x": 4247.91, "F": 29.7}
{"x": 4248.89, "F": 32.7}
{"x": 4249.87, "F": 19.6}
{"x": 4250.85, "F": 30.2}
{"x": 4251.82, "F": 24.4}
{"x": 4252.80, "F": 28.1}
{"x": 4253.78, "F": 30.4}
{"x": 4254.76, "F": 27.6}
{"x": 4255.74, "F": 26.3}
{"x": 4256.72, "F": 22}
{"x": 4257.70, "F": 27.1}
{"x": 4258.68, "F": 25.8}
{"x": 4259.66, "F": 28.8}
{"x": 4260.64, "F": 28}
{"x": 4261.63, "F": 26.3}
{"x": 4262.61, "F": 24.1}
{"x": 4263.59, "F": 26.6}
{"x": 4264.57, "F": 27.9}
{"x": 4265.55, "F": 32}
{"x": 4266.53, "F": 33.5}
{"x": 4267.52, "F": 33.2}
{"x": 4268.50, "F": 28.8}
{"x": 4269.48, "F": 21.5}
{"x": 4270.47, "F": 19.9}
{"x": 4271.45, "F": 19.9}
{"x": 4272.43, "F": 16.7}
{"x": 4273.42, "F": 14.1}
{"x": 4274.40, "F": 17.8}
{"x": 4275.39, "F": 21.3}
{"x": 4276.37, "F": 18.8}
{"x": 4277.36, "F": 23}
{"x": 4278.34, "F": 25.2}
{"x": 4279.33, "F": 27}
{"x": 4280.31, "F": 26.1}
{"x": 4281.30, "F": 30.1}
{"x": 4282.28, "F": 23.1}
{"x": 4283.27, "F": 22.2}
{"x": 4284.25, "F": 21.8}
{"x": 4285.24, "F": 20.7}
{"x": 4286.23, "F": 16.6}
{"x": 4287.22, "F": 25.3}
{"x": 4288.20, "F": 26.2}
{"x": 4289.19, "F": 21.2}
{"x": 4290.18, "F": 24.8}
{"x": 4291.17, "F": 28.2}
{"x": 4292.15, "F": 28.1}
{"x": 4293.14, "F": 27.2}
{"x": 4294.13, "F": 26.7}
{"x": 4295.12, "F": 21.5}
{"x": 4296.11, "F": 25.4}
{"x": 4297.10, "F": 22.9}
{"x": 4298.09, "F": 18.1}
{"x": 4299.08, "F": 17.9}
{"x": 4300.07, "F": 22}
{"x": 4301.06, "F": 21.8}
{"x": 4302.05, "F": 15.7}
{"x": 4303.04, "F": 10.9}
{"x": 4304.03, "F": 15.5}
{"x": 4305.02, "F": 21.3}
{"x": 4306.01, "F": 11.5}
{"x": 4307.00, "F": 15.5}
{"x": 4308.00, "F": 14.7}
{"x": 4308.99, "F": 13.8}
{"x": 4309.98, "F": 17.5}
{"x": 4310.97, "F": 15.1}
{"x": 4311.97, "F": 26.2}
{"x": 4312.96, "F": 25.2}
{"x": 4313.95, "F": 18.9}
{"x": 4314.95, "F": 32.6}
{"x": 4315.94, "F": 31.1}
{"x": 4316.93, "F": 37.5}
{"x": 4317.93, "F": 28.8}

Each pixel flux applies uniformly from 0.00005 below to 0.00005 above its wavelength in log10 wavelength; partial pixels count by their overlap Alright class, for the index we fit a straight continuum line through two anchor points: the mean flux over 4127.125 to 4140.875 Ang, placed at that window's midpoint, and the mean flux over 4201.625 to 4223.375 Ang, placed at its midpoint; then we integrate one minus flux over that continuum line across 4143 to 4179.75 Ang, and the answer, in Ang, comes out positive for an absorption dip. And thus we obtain 2.9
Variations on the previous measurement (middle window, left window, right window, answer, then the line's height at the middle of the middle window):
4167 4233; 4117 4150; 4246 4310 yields -2.3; 23.1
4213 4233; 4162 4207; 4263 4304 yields -4.1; 22.5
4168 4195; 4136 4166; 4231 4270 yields 3.1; 24.3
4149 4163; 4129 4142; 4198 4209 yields 0.7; 23.1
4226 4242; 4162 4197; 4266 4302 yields -3.0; 22.5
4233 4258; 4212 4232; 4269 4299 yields -2.0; 25.2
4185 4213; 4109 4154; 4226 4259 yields 1.9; 25.6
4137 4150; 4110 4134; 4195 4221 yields -0.8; 22.8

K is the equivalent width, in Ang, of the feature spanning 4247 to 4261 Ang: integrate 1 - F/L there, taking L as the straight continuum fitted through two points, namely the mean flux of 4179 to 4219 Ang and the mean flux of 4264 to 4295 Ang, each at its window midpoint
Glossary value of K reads -1.8 Ang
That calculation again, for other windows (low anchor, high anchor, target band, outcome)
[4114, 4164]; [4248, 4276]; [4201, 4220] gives -0.6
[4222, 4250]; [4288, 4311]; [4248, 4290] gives -2.2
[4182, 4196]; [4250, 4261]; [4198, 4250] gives -2.9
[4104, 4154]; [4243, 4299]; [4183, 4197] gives 0.6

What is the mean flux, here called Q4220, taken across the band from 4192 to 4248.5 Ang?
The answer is 26.1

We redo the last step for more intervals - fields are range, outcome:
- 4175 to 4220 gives 23.5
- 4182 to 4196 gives 22.9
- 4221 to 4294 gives 25.9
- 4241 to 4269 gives 28.2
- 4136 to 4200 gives 22.3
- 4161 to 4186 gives 21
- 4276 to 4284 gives 24.5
